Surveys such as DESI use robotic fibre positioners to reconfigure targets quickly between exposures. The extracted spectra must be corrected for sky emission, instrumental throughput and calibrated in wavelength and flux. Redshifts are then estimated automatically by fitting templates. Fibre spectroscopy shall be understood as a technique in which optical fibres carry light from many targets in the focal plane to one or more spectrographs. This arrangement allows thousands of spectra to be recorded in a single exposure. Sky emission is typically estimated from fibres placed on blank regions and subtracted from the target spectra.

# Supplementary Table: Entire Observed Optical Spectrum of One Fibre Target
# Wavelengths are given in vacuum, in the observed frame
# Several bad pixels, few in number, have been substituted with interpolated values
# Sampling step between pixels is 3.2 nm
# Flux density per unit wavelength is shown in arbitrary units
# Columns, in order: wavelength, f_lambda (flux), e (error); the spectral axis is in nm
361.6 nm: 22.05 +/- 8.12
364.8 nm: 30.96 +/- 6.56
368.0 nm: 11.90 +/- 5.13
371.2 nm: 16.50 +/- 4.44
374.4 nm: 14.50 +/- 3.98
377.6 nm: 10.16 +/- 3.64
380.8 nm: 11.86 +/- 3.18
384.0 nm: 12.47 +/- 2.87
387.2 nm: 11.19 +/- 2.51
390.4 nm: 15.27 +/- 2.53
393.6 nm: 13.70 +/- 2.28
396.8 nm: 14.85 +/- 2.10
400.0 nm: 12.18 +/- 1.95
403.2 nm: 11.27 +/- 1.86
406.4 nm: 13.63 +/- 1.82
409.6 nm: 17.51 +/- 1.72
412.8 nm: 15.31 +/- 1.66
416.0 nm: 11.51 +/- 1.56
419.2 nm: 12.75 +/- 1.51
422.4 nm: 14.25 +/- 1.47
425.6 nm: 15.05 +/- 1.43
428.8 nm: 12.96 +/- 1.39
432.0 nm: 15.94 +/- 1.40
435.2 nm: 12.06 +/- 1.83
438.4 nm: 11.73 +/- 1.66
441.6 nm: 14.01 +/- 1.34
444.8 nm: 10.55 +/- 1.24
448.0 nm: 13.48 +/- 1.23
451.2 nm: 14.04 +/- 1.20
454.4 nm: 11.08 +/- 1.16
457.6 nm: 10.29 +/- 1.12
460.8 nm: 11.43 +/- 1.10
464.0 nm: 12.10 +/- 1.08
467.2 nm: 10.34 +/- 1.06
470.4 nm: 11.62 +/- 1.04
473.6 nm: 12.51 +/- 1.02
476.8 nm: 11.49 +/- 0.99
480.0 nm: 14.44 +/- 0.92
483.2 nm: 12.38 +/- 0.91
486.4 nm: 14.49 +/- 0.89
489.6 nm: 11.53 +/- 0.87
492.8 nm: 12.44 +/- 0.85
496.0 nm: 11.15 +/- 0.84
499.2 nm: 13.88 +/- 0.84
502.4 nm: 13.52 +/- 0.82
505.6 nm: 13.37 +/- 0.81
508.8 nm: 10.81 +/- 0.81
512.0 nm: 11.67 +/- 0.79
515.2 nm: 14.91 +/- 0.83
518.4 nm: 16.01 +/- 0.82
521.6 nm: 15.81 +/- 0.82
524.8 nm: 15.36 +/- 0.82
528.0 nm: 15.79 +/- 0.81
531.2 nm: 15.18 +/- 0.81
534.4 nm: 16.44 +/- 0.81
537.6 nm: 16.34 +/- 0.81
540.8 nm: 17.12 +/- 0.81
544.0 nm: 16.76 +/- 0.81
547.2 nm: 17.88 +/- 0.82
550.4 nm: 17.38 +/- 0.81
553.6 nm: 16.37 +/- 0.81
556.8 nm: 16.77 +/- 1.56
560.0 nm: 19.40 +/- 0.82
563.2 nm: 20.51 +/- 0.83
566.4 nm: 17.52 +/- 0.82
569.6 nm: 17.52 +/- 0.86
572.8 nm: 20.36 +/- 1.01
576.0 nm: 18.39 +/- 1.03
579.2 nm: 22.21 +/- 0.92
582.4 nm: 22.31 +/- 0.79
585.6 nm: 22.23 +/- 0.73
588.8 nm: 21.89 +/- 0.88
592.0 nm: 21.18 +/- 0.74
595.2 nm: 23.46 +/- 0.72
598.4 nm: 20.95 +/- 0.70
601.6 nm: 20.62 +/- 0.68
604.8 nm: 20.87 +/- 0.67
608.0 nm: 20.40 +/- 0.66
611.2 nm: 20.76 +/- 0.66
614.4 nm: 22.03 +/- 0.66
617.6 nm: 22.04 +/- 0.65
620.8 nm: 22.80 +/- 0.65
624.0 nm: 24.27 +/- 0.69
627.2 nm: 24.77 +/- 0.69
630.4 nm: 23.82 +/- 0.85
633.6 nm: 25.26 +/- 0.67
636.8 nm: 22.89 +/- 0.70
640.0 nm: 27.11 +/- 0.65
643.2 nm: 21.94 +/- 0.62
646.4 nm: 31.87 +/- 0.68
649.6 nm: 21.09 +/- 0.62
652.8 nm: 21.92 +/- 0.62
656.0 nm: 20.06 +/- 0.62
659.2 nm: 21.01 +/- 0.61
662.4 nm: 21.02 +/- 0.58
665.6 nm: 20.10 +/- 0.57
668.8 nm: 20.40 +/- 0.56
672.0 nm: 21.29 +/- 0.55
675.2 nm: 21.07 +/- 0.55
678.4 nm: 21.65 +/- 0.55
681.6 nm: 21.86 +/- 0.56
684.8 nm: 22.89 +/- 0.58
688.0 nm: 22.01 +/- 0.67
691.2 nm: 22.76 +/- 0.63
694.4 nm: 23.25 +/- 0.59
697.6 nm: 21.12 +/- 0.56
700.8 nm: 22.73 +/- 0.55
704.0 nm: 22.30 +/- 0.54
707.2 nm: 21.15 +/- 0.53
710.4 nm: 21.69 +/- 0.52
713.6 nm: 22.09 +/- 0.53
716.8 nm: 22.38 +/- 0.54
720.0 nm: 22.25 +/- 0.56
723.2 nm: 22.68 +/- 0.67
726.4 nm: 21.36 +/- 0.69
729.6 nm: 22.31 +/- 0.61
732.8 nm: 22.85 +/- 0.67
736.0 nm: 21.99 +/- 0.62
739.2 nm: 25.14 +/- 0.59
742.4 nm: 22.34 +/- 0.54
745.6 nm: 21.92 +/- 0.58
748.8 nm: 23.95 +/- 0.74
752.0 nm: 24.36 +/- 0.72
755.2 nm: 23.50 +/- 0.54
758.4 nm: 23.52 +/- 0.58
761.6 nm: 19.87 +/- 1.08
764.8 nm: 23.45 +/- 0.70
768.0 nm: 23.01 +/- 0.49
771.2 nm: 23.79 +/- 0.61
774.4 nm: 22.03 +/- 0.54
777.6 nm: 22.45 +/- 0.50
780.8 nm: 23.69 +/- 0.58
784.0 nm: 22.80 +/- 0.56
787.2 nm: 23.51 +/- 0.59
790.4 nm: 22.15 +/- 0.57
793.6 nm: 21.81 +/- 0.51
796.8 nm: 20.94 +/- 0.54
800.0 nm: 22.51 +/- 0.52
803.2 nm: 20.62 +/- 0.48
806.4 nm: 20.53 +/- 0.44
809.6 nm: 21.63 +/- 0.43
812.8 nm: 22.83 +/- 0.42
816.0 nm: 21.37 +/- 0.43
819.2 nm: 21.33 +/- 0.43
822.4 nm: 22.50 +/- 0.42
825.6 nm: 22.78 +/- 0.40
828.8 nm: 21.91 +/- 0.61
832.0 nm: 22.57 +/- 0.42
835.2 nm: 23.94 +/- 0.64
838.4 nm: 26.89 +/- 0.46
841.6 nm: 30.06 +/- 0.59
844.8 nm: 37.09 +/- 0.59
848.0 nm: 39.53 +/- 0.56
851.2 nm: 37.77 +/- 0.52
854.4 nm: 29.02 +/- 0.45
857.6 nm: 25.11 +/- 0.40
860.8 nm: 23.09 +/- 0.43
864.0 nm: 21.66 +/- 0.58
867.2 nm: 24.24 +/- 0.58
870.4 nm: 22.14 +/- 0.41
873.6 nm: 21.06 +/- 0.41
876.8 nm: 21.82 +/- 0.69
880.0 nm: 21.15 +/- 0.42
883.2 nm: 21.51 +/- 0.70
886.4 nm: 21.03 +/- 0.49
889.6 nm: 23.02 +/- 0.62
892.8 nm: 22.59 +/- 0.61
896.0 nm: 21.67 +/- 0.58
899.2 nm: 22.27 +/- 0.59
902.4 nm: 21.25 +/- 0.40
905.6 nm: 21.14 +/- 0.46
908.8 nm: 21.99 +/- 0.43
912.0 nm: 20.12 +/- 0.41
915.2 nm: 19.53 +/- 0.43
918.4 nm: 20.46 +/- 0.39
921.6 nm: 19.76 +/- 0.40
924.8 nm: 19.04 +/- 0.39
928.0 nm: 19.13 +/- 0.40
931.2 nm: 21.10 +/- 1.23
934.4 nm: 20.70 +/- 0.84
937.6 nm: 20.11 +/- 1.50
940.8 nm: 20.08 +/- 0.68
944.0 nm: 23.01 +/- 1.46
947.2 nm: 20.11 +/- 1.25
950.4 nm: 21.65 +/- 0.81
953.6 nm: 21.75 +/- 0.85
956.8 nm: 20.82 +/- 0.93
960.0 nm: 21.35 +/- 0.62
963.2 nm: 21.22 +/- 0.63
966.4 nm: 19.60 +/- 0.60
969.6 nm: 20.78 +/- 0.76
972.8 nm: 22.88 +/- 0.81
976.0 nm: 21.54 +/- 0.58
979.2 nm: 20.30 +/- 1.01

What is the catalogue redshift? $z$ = 0.29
